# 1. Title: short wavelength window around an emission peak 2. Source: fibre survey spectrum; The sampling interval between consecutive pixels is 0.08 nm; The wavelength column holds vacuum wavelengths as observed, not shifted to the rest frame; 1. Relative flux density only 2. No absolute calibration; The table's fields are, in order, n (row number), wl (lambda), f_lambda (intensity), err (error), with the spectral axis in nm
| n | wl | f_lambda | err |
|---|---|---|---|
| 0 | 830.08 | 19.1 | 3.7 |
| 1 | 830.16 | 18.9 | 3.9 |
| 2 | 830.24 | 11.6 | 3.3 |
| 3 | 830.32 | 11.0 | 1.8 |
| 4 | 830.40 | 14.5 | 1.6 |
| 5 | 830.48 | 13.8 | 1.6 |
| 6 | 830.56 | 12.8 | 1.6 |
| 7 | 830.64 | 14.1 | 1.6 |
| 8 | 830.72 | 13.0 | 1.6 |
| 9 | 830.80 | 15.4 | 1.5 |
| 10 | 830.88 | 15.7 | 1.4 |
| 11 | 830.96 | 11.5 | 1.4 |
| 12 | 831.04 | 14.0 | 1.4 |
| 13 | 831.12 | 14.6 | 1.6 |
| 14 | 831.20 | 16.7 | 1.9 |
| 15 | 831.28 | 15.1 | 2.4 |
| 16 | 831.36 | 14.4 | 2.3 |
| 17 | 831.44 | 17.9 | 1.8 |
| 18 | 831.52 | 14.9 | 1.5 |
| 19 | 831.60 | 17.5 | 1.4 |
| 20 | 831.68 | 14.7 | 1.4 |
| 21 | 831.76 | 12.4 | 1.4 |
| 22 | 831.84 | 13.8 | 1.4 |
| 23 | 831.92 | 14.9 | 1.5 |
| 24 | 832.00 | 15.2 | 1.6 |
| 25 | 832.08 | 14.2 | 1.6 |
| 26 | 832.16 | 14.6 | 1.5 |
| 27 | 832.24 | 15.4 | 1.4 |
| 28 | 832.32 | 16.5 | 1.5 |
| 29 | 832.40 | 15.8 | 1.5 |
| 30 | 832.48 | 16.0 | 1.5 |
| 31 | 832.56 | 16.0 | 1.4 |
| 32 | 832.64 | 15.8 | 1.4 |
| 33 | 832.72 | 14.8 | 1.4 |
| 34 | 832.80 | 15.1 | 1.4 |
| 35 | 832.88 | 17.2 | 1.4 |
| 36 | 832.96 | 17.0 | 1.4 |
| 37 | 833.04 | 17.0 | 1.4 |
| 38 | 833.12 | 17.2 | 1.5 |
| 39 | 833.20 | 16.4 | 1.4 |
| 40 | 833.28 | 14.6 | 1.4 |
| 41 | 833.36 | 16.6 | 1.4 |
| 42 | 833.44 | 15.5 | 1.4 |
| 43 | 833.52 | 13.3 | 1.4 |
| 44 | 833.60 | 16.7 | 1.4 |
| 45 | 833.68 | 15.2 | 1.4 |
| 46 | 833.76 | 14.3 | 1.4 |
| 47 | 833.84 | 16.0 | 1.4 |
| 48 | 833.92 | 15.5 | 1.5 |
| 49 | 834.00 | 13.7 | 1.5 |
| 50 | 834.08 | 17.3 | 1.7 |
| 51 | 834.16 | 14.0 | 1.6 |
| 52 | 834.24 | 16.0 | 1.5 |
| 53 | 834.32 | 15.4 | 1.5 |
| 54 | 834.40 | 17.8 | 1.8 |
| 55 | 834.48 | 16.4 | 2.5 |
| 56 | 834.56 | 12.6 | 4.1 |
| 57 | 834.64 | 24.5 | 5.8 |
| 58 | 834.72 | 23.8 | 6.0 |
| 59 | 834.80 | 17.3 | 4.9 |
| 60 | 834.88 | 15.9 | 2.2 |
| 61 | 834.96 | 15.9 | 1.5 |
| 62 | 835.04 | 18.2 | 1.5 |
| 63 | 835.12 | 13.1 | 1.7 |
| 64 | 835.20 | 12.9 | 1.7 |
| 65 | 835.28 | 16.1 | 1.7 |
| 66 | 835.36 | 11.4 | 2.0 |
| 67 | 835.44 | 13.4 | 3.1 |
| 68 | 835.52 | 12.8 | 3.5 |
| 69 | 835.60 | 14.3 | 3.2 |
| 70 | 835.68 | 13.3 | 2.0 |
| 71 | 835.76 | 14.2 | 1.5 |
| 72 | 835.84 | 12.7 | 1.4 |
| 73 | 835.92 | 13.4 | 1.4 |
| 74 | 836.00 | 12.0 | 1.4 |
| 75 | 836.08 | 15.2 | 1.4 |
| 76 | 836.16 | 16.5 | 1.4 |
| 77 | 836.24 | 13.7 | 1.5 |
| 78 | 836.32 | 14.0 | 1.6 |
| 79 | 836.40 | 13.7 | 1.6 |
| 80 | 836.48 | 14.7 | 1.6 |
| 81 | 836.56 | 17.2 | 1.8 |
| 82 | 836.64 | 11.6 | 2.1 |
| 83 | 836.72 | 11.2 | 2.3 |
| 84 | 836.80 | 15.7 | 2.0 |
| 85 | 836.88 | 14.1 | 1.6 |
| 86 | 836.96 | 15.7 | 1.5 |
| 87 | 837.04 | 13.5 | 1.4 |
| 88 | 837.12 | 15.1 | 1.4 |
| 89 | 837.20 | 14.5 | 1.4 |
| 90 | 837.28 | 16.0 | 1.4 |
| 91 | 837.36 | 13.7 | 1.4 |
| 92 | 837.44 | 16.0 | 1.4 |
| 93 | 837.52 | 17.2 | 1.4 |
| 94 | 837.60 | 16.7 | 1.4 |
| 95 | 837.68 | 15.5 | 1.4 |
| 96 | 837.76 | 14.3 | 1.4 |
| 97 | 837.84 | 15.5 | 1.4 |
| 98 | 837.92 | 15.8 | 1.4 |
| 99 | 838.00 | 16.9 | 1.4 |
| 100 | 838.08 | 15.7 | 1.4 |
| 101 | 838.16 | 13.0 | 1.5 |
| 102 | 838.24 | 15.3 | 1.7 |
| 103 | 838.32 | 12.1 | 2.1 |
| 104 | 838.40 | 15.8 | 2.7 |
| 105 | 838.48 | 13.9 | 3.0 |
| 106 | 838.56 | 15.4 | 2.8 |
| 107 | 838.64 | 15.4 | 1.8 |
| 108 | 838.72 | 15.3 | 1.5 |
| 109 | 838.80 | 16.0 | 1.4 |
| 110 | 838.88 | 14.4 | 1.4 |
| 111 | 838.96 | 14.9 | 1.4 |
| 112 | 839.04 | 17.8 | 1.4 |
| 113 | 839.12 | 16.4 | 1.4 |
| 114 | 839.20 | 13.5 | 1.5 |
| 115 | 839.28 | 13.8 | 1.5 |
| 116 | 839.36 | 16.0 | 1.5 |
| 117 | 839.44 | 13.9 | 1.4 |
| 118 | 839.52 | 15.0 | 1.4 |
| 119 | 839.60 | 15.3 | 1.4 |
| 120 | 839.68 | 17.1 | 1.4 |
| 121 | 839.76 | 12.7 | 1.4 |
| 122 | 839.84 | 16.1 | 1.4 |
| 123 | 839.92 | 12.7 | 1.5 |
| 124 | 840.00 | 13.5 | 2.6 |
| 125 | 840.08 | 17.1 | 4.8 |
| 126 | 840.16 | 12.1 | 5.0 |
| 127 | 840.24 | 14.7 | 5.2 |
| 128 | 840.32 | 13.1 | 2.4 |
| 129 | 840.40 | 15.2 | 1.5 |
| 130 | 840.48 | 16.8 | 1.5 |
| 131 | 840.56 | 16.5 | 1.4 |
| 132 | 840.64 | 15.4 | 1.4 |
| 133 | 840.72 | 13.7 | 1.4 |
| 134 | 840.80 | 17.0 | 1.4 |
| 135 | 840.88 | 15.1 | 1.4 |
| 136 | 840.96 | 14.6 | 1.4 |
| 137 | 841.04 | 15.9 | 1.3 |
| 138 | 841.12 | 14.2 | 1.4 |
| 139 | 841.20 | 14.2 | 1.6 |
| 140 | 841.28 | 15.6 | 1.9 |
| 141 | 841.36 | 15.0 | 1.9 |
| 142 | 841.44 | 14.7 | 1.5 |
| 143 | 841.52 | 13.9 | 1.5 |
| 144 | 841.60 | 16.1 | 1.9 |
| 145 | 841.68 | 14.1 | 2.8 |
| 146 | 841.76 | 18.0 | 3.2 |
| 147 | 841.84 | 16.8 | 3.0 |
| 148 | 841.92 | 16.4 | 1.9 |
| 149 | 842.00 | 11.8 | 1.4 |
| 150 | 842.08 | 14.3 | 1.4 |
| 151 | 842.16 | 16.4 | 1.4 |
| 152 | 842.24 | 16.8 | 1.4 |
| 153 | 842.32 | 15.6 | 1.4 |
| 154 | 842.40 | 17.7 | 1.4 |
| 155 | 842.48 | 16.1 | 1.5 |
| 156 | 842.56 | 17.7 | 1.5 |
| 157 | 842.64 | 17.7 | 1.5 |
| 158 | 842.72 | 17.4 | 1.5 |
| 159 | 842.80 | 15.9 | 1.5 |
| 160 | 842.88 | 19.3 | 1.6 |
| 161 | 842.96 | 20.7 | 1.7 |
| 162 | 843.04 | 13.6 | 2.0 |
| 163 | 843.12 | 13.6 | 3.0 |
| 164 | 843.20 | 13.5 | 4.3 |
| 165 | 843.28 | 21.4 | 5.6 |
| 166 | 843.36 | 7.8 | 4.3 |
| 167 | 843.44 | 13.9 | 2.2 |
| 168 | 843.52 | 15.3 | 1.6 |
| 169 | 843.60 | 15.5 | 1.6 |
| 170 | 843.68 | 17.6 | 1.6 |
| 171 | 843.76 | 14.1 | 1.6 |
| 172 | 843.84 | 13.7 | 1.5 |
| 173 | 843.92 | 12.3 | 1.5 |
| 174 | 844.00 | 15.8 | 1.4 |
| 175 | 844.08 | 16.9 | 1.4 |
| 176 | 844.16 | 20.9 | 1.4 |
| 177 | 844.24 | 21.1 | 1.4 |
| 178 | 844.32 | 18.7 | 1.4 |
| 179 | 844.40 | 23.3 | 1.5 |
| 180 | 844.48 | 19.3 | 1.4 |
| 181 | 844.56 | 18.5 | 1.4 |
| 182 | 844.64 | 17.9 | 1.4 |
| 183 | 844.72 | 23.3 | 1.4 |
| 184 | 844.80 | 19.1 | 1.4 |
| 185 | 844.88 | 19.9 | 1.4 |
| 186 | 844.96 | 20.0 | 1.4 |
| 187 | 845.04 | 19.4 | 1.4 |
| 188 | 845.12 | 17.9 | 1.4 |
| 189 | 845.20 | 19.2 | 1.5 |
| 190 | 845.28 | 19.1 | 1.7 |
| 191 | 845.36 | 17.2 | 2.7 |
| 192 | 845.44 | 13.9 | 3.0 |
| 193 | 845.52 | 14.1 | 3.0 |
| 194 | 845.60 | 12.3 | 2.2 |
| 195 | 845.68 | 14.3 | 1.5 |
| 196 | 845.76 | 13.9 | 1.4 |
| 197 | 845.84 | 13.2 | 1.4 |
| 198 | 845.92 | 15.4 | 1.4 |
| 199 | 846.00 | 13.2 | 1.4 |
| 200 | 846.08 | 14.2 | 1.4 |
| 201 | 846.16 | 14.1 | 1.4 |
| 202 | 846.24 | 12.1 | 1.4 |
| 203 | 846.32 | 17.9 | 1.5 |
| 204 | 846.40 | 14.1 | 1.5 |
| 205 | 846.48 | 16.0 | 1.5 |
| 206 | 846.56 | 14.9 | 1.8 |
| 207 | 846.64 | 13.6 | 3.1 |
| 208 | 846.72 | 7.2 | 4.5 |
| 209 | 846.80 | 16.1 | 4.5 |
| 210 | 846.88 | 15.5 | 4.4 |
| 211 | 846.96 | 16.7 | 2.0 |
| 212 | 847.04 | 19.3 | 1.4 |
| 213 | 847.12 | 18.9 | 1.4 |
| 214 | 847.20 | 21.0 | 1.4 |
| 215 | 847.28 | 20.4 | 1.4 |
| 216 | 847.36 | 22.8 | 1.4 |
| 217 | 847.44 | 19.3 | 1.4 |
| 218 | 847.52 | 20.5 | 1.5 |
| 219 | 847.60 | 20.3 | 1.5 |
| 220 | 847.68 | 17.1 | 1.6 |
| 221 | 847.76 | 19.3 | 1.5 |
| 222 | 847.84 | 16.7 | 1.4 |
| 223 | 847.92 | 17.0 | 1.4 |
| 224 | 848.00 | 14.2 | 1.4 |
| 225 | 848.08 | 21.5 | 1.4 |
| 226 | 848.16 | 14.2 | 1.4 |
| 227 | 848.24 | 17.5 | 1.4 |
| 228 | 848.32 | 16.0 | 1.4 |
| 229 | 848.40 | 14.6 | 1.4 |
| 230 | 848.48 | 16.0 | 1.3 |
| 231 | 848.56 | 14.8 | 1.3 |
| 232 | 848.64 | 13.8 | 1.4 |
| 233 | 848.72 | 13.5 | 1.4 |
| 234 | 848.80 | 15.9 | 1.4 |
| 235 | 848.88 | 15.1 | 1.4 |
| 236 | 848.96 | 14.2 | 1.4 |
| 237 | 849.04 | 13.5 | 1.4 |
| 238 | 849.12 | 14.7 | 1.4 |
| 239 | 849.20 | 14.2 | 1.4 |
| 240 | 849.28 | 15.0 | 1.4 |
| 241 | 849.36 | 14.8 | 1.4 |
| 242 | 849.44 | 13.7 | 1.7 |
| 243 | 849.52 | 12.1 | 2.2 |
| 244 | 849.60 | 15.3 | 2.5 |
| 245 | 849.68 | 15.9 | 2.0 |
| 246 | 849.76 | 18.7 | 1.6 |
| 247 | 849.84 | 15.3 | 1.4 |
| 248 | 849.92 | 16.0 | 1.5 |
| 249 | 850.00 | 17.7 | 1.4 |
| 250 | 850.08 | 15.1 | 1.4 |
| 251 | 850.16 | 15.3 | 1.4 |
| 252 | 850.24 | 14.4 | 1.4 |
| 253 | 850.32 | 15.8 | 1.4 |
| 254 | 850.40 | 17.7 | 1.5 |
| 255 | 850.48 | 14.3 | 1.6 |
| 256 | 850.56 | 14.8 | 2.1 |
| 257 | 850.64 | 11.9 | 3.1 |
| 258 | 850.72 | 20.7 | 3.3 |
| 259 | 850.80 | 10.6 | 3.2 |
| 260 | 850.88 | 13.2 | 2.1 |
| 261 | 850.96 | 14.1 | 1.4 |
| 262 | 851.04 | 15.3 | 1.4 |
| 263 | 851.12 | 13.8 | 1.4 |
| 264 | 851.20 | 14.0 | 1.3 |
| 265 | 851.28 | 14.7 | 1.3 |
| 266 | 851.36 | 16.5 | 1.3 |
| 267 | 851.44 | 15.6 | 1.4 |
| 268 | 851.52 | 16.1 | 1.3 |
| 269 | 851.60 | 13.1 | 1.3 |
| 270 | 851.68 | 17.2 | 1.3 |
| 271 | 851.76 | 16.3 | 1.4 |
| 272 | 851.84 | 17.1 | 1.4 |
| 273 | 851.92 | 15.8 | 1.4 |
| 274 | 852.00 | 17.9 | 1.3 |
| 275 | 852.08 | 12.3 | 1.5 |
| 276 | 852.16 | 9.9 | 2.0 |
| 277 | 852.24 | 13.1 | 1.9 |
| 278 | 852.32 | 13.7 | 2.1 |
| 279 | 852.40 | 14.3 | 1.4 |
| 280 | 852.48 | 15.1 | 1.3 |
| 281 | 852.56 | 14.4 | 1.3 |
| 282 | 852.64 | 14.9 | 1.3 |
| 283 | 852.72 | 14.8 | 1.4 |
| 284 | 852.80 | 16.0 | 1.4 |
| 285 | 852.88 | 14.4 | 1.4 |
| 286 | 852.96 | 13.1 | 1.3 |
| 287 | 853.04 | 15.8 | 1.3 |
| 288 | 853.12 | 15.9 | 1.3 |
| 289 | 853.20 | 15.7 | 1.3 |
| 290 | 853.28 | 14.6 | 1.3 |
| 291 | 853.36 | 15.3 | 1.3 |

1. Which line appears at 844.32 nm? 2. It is H-alpha 6563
